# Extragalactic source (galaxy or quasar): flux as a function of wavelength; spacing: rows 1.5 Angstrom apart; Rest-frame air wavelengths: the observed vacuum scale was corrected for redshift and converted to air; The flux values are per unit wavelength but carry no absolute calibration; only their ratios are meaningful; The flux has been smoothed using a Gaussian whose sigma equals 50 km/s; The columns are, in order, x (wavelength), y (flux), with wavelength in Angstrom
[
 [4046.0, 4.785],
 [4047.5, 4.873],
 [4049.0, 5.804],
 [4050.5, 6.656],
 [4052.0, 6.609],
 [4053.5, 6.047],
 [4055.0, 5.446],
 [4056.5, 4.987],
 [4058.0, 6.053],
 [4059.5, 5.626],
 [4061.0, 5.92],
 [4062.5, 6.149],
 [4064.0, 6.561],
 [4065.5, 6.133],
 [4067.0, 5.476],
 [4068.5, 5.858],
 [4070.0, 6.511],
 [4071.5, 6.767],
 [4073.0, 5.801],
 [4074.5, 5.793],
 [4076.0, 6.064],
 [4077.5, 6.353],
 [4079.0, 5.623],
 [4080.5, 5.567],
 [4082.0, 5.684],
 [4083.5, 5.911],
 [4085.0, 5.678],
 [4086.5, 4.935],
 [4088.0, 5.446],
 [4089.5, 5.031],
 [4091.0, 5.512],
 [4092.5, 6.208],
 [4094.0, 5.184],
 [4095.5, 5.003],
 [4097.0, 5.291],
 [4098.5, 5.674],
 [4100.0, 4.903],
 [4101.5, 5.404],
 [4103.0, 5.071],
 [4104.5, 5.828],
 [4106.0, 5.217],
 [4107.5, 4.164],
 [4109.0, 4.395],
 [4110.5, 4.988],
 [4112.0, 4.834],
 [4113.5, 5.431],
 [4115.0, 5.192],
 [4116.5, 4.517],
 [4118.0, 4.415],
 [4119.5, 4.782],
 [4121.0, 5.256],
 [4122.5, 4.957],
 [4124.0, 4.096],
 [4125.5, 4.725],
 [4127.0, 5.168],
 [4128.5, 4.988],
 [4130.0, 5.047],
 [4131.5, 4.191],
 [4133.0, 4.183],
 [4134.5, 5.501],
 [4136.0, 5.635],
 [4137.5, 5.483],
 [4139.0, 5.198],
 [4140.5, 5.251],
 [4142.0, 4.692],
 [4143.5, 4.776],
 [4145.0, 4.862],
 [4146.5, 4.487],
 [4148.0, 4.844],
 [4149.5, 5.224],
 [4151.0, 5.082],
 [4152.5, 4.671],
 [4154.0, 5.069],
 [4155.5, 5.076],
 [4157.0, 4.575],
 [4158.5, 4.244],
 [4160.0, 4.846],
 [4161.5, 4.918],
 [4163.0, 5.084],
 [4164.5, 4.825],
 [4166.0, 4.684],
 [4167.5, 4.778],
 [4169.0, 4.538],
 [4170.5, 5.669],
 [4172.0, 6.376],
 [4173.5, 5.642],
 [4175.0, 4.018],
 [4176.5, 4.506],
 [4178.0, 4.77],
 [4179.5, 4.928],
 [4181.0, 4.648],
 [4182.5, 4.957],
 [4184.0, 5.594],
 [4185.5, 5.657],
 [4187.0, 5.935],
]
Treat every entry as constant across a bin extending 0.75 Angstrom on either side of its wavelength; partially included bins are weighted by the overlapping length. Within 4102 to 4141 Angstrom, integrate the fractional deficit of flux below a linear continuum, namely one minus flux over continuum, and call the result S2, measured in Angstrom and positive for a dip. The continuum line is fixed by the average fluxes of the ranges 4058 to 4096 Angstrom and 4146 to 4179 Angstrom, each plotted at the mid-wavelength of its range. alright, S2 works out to 2.9 Angstrom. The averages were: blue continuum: 5.8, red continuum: 4.91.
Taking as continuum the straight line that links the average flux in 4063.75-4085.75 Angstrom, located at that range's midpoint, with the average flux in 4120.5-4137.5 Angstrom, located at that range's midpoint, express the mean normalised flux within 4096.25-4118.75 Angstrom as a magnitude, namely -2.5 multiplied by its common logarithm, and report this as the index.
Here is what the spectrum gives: 0.07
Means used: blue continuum 5.97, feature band 5.02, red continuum 4.91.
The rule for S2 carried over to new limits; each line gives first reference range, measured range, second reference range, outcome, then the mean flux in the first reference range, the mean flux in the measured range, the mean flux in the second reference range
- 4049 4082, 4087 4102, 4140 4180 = 0.79 Angstrom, 5.99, 5.36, 4.9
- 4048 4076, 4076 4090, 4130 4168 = 0.29 Angstrom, 6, 5.62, 4.89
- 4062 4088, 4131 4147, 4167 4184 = 1.17 Angstrom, 5.92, 4.95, 5.01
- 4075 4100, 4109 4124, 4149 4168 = 1.15 Angstrom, 5.55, 4.86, 4.85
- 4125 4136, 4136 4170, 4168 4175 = 1.63 Angstrom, 4.89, 4.9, 5.36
